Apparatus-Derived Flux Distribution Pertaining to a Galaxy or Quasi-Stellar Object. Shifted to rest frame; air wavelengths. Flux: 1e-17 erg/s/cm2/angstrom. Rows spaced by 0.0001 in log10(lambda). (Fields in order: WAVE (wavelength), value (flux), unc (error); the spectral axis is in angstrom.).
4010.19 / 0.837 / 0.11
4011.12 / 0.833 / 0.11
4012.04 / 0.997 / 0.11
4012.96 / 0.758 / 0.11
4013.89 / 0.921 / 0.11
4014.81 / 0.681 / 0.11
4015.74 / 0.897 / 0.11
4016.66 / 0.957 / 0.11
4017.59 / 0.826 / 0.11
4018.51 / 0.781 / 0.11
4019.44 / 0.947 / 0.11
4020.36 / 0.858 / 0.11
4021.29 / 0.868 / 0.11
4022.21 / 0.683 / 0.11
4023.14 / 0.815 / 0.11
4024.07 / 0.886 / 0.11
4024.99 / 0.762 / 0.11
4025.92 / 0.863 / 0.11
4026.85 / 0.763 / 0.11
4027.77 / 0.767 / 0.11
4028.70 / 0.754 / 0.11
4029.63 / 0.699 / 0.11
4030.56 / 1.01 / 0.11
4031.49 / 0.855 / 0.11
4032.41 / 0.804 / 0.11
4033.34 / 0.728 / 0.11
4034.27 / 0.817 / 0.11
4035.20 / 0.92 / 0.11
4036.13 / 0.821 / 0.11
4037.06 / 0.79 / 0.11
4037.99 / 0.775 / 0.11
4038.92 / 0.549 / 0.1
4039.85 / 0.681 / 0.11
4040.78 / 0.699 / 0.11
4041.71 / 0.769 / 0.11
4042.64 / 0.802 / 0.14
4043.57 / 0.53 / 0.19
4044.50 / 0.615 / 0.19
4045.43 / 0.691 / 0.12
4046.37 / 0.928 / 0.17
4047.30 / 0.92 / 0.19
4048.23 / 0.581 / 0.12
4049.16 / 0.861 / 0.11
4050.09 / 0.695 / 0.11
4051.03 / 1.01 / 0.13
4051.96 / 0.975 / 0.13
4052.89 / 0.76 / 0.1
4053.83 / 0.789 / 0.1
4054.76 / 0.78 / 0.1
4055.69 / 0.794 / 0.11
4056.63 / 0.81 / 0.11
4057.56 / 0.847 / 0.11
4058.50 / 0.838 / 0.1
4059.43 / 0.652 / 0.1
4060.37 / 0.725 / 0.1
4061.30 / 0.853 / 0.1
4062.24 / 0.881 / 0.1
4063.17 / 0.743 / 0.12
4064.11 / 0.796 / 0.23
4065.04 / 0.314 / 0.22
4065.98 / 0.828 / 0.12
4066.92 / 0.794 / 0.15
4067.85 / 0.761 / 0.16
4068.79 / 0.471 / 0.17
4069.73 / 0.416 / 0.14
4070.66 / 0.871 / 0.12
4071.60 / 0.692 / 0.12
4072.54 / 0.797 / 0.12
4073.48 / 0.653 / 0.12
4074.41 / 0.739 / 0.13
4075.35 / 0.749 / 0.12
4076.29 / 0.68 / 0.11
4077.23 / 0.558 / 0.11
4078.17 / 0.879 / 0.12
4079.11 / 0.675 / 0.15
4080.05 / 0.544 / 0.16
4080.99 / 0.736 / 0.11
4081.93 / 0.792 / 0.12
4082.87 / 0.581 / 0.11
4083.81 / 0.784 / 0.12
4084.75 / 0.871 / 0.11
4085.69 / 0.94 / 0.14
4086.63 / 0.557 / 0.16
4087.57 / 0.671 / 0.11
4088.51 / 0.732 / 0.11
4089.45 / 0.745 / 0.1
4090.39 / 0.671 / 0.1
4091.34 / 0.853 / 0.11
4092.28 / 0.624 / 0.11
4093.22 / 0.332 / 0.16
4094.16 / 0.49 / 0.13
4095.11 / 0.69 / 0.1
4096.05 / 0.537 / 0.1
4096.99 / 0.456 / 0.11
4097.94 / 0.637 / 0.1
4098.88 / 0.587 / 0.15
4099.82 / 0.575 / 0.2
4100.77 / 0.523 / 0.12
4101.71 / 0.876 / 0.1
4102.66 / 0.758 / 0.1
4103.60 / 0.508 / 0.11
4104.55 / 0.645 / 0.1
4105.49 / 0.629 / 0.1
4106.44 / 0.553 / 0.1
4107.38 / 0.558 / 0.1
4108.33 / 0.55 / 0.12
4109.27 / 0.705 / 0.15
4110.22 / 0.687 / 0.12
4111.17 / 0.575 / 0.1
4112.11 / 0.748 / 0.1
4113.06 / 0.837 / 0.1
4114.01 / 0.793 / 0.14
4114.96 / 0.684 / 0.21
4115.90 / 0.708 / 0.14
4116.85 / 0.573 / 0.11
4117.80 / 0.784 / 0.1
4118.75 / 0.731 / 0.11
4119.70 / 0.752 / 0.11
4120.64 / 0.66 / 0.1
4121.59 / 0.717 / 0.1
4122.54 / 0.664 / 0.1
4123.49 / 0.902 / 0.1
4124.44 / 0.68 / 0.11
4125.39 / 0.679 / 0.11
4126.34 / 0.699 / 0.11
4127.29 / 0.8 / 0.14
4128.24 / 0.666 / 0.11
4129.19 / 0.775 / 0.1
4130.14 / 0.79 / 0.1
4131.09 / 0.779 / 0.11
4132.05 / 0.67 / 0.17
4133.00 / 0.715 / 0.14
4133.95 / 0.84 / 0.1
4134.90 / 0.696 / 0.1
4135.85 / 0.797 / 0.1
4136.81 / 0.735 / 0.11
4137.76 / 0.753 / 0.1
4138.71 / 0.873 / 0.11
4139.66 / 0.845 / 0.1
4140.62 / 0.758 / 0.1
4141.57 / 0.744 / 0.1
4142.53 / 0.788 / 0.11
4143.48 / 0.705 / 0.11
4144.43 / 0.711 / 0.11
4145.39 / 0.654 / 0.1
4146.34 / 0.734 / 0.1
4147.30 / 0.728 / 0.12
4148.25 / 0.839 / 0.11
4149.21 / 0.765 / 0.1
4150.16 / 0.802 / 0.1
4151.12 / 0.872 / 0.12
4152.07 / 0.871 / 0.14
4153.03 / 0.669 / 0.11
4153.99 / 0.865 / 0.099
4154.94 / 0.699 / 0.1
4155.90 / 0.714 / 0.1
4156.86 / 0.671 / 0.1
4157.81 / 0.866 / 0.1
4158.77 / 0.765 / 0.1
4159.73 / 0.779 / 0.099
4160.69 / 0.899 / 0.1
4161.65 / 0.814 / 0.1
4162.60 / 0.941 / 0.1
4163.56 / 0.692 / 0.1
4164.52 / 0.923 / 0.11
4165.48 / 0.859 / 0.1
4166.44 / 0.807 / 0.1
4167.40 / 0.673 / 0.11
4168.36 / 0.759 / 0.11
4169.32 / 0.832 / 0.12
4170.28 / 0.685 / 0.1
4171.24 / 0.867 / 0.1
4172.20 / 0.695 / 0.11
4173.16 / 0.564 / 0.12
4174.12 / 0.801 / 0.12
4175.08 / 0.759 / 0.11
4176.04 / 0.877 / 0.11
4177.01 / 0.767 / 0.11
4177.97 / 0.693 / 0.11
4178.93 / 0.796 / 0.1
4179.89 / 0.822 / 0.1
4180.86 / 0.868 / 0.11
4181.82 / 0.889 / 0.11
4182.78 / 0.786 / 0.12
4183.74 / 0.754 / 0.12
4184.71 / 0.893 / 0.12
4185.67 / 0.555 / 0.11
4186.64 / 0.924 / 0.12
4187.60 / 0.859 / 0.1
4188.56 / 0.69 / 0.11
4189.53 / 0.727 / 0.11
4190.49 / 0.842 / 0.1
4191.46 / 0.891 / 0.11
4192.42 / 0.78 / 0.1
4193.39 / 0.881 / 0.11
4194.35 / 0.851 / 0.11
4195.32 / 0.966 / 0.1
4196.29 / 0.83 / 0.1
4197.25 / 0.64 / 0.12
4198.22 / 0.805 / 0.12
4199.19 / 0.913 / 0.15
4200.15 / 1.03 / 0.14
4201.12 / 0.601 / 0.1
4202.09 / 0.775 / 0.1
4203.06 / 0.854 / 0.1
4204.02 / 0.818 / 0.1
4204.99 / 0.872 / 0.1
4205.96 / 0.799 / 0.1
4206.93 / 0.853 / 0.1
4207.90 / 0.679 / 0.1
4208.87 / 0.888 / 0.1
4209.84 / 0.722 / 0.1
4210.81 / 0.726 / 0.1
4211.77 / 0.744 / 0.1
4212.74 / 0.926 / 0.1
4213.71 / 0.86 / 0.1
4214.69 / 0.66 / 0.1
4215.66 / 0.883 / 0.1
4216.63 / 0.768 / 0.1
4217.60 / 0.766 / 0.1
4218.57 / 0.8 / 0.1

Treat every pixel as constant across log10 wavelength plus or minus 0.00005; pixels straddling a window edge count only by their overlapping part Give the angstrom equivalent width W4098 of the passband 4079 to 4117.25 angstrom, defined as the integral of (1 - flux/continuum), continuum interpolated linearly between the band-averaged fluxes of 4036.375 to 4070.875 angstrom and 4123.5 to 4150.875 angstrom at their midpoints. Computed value 4.7 angstrom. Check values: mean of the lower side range 0.745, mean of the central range 0.658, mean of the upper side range 0.754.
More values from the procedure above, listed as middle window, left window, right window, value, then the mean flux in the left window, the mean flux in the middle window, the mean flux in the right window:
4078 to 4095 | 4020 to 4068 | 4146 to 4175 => 1.96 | 0.779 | 0.69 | 0.782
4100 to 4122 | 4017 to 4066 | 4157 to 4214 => 3.27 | 0.783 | 0.675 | 0.803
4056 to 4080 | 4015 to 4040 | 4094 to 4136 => 1.06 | 0.81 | 0.718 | 0.682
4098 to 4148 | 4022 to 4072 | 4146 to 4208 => 4.73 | 0.764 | 0.71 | 0.798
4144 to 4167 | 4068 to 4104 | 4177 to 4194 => -0.82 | 0.666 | 0.789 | 0.803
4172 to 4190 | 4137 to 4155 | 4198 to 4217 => 0.41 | 0.774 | 0.776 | 0.809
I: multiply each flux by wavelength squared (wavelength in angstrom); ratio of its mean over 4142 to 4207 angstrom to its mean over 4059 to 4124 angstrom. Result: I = 1.21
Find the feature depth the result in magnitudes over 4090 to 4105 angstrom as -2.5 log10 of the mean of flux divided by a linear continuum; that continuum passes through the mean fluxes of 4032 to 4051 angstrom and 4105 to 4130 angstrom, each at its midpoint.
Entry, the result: 0.17 mag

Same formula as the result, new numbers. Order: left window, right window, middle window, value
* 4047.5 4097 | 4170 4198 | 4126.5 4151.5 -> 0.00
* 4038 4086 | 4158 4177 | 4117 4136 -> 0.05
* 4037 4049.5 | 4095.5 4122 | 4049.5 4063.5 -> -0.14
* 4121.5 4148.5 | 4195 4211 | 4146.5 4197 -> -0.02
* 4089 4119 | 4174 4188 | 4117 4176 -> -0.05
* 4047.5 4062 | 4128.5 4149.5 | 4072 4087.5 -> 0.10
